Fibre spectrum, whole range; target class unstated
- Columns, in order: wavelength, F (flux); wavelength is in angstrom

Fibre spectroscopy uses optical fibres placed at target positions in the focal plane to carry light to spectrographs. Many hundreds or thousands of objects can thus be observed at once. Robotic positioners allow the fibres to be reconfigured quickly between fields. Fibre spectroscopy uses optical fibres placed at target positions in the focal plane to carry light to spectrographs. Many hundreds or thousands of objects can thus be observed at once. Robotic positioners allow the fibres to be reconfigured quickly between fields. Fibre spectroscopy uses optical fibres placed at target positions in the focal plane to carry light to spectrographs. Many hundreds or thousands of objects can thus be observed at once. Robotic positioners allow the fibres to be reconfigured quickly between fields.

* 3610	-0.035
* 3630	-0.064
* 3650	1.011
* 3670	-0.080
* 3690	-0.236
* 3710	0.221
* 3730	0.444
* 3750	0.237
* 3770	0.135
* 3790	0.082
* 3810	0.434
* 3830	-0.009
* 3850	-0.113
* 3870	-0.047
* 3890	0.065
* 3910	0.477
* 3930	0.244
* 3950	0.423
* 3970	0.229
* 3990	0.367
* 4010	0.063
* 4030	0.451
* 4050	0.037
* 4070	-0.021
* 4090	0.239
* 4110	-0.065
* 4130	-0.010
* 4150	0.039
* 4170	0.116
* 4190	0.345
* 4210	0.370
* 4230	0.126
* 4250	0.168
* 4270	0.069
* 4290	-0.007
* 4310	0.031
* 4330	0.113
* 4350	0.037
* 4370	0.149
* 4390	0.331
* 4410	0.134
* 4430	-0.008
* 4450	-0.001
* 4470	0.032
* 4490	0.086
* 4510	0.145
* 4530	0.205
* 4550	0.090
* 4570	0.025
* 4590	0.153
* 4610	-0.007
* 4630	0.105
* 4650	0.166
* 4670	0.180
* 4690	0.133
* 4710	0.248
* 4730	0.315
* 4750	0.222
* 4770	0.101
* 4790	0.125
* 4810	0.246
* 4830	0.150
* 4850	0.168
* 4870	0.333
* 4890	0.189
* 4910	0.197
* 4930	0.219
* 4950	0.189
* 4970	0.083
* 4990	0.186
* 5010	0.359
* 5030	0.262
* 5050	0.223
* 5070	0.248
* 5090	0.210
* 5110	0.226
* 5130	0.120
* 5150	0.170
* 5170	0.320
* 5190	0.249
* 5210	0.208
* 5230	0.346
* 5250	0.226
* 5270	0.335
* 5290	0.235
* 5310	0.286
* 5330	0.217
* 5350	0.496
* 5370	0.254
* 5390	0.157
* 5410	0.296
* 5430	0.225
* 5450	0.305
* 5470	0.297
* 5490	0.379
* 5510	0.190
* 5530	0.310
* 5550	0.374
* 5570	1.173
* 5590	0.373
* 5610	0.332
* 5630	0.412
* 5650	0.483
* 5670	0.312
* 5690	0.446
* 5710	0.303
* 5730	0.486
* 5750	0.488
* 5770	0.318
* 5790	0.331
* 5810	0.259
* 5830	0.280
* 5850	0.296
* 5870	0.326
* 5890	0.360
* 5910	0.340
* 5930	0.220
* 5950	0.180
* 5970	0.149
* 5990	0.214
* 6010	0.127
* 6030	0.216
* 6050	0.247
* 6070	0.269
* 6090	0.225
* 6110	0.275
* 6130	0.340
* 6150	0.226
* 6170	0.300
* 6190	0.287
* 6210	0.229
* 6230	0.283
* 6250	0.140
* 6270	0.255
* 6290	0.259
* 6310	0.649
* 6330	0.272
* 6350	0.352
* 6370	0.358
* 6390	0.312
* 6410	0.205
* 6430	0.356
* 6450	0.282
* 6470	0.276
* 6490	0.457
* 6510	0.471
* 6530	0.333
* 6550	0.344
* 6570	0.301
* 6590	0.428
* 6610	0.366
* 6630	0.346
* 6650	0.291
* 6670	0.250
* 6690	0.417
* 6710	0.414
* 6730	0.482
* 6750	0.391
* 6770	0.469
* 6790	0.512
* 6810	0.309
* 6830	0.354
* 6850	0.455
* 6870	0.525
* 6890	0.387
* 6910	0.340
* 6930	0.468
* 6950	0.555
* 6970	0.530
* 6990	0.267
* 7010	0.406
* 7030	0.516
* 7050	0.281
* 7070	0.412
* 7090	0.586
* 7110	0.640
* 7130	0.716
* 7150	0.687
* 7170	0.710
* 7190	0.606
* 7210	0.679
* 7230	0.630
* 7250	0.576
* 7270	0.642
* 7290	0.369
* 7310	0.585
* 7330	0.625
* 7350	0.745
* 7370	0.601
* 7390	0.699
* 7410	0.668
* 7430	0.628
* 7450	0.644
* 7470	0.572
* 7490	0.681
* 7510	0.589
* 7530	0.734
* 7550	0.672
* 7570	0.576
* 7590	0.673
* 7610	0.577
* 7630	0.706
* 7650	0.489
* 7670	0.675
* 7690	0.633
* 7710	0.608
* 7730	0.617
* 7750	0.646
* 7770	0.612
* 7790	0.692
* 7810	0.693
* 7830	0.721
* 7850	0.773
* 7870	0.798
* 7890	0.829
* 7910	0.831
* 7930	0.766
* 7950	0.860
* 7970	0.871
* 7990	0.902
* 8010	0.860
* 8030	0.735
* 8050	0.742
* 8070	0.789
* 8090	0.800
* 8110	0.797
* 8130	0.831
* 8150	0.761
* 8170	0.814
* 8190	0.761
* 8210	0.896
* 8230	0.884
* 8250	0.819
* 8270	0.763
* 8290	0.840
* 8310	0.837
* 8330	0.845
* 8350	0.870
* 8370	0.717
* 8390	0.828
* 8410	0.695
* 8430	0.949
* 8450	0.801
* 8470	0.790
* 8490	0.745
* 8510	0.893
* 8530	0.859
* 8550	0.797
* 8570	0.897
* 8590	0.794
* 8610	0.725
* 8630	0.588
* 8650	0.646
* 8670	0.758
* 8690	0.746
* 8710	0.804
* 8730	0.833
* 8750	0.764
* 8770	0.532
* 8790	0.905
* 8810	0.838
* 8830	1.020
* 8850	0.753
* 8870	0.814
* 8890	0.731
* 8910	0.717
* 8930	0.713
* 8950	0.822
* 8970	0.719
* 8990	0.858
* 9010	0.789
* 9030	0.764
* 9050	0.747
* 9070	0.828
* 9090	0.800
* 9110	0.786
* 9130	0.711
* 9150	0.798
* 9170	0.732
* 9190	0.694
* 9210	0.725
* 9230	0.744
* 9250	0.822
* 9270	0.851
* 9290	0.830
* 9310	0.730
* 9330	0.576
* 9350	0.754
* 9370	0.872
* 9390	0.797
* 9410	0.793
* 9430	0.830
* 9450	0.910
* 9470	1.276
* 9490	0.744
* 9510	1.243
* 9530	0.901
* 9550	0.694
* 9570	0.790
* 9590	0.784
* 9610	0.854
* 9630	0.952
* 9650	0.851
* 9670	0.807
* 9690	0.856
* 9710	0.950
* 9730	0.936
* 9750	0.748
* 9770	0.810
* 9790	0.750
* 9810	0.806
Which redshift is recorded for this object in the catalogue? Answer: 0.777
